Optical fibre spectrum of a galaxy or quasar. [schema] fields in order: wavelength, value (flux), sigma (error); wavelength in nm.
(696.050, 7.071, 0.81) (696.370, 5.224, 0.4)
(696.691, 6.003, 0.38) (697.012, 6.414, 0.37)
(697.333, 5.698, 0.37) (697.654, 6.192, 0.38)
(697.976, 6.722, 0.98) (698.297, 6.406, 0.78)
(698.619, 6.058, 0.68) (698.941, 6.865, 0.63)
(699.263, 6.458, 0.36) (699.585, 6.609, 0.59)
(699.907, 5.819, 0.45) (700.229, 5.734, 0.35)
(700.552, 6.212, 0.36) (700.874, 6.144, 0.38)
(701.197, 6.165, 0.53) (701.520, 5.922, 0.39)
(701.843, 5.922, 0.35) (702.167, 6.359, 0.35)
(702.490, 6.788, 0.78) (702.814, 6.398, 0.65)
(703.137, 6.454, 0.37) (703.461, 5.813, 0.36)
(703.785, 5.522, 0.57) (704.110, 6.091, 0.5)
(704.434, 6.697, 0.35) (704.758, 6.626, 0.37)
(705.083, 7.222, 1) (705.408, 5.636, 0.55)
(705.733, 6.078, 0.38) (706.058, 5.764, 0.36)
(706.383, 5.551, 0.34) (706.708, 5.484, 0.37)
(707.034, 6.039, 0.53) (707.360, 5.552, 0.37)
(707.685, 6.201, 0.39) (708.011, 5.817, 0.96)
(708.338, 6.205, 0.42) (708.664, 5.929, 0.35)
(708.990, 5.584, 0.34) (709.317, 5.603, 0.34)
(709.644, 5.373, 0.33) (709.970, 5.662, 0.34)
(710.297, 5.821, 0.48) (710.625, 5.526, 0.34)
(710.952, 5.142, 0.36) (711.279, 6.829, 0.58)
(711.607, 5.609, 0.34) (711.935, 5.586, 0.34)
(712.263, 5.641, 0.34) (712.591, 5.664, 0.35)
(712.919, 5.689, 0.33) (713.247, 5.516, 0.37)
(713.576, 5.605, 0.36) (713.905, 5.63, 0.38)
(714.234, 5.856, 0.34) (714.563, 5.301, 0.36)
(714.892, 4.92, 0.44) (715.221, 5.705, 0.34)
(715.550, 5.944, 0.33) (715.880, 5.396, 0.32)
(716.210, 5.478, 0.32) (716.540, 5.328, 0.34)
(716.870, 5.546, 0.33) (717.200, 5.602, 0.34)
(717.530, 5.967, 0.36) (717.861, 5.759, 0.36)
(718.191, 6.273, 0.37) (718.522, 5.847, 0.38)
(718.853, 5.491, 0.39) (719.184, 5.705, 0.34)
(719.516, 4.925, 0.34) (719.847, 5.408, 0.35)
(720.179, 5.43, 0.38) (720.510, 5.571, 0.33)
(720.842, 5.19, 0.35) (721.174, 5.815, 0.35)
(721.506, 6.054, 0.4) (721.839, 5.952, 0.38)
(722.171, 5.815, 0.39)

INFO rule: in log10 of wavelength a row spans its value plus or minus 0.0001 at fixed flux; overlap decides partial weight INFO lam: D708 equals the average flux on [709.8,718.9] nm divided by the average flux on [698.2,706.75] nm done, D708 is 0.91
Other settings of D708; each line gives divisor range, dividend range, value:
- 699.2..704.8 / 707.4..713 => 0.93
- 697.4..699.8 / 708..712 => 0.89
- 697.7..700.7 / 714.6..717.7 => 0.88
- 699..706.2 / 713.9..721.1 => 0.89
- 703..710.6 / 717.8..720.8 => 0.94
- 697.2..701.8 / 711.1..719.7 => 0.91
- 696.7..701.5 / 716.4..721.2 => 0.90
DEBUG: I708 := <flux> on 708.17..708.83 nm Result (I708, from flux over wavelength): 6.06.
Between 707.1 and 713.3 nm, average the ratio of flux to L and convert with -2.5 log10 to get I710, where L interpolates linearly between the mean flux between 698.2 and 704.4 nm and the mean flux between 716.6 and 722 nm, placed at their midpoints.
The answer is 0.04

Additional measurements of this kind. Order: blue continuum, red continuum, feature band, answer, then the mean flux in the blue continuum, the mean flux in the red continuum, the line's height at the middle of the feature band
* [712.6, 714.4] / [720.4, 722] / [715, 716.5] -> 0.019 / 5.66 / 5.72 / 5.68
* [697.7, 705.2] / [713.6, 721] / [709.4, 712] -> 0.032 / 6.3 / 5.56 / 5.87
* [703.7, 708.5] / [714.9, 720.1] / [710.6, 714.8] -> 0.025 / 6.04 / 5.6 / 5.79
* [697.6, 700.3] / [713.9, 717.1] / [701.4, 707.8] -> -0.009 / 6.34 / 5.51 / 6.06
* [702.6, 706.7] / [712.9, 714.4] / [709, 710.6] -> 0.049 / 6.14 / 5.65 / 5.86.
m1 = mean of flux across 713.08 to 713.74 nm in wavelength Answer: 5.56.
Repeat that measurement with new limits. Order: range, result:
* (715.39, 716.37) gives 5.6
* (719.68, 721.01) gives 5.4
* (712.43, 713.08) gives 5.68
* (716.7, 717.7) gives 5.7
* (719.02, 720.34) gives 5.36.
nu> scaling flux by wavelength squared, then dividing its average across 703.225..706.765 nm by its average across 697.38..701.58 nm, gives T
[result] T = 1.0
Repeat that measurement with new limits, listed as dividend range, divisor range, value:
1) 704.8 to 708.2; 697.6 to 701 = 0.97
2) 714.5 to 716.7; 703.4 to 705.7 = 0.90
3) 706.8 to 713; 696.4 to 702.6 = 0.96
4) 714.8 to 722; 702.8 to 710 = 0.97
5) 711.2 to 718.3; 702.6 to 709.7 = 0.97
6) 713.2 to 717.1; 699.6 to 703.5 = 0.93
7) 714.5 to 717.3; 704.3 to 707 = 0.92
